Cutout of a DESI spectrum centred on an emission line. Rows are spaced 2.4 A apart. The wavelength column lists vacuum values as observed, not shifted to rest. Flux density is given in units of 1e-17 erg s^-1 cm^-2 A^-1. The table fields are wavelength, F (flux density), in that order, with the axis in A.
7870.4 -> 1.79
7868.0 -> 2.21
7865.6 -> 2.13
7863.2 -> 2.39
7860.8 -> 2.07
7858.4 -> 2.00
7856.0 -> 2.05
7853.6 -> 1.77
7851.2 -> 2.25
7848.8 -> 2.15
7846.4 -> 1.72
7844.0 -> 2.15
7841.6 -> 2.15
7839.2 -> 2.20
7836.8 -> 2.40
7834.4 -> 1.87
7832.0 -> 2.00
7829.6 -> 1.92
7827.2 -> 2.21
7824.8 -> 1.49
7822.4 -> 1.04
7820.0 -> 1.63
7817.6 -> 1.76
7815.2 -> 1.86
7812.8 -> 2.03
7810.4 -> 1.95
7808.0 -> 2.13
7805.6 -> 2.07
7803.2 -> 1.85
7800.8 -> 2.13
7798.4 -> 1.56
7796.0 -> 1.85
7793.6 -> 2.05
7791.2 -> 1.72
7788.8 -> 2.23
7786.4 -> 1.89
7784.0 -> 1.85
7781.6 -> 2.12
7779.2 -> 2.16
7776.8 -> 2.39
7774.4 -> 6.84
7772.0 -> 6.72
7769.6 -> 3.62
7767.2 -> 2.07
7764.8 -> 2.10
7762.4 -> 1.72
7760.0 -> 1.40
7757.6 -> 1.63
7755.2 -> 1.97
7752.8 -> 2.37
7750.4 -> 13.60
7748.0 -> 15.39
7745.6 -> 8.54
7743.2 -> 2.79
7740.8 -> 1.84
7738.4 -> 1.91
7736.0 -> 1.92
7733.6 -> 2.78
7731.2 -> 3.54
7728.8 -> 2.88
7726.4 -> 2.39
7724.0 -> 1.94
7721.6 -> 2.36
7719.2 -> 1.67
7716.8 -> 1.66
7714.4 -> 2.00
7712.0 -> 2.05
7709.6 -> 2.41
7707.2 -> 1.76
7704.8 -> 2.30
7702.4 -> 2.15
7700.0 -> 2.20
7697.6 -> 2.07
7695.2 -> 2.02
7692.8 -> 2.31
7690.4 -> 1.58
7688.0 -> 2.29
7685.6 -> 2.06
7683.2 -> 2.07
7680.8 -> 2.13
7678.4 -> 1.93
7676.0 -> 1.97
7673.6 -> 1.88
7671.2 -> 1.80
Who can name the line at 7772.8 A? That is [N II] 6583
